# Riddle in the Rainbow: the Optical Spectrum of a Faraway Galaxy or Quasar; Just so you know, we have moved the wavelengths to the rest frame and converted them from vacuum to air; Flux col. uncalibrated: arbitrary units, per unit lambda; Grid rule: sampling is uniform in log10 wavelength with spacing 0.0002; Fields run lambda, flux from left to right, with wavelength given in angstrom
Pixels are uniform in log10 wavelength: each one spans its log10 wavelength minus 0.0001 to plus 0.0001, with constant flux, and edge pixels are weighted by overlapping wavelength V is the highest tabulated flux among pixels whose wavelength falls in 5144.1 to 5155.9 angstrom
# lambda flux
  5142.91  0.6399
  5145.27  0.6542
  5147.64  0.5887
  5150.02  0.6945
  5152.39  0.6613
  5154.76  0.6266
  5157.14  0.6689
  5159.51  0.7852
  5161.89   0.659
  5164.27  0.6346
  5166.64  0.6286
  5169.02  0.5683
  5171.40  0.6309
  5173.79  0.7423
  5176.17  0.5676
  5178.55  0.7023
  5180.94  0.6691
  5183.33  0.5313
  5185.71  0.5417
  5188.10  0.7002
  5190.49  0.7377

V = 0.6945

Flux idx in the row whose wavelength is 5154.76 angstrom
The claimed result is 0.6266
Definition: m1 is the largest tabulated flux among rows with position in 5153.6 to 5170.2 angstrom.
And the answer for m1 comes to 0.7852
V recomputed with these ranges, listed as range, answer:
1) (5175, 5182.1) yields 0.7023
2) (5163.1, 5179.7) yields 0.7423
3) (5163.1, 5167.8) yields 0.6346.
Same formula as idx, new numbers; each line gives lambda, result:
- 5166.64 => 0.6286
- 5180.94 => 0.6691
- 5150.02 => 0.6945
